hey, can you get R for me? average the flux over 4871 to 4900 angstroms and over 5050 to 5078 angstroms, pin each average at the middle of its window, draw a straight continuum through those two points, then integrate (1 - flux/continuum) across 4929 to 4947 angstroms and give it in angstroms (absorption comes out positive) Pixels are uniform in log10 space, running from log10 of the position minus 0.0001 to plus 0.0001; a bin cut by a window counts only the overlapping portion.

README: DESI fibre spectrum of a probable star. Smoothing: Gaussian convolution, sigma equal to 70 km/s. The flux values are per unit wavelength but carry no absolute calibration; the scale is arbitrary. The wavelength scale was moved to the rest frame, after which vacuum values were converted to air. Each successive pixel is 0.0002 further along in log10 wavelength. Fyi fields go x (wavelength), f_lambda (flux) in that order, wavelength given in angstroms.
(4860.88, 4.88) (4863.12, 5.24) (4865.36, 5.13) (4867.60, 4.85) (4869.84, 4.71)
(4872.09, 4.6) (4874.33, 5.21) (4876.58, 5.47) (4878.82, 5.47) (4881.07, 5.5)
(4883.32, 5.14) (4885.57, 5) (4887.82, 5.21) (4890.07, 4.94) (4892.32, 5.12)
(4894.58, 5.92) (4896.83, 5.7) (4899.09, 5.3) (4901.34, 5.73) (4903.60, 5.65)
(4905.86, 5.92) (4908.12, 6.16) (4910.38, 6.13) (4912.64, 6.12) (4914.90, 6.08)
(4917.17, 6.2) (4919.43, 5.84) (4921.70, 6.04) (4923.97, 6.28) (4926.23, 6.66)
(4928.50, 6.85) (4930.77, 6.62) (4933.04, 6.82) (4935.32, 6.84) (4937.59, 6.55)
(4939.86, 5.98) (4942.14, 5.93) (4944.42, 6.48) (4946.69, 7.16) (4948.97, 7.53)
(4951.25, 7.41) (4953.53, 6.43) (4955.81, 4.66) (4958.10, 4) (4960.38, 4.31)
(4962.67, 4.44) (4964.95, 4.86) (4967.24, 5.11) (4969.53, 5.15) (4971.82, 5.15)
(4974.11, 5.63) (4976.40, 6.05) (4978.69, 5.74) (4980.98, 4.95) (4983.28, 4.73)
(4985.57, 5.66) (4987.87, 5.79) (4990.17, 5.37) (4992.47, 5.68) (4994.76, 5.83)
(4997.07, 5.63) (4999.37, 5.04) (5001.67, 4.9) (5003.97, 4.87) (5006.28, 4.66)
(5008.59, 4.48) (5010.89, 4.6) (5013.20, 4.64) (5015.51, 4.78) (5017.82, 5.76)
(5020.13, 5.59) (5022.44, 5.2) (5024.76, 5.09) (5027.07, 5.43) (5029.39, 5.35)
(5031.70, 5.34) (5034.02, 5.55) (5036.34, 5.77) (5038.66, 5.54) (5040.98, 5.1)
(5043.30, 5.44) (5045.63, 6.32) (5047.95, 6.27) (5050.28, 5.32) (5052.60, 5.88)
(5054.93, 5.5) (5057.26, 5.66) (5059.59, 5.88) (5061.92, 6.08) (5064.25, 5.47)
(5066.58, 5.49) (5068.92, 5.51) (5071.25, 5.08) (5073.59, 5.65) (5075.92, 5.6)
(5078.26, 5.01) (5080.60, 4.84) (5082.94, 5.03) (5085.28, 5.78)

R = -3.9 angstroms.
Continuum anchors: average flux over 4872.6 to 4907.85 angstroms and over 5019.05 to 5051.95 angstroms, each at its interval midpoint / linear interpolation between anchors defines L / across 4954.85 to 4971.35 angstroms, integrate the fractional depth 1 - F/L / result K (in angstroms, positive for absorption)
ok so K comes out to 2.4 angstroms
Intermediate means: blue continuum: 5.42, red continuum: 5.53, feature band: 4.67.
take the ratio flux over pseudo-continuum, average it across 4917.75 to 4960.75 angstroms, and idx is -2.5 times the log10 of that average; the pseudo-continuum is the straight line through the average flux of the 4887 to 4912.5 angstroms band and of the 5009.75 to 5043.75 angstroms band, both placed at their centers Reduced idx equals -0.14 mag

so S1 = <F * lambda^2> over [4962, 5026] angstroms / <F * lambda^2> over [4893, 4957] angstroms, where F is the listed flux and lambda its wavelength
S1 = 0.9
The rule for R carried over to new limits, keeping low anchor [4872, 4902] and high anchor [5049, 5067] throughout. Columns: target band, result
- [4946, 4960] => -1.6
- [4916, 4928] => -1.9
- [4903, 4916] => -1.6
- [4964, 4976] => 0.6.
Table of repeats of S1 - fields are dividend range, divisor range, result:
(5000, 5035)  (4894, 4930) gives 0.88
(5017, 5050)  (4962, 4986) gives 1.09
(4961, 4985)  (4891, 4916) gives 0.92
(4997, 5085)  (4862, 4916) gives 1.05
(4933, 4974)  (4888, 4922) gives 1.02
